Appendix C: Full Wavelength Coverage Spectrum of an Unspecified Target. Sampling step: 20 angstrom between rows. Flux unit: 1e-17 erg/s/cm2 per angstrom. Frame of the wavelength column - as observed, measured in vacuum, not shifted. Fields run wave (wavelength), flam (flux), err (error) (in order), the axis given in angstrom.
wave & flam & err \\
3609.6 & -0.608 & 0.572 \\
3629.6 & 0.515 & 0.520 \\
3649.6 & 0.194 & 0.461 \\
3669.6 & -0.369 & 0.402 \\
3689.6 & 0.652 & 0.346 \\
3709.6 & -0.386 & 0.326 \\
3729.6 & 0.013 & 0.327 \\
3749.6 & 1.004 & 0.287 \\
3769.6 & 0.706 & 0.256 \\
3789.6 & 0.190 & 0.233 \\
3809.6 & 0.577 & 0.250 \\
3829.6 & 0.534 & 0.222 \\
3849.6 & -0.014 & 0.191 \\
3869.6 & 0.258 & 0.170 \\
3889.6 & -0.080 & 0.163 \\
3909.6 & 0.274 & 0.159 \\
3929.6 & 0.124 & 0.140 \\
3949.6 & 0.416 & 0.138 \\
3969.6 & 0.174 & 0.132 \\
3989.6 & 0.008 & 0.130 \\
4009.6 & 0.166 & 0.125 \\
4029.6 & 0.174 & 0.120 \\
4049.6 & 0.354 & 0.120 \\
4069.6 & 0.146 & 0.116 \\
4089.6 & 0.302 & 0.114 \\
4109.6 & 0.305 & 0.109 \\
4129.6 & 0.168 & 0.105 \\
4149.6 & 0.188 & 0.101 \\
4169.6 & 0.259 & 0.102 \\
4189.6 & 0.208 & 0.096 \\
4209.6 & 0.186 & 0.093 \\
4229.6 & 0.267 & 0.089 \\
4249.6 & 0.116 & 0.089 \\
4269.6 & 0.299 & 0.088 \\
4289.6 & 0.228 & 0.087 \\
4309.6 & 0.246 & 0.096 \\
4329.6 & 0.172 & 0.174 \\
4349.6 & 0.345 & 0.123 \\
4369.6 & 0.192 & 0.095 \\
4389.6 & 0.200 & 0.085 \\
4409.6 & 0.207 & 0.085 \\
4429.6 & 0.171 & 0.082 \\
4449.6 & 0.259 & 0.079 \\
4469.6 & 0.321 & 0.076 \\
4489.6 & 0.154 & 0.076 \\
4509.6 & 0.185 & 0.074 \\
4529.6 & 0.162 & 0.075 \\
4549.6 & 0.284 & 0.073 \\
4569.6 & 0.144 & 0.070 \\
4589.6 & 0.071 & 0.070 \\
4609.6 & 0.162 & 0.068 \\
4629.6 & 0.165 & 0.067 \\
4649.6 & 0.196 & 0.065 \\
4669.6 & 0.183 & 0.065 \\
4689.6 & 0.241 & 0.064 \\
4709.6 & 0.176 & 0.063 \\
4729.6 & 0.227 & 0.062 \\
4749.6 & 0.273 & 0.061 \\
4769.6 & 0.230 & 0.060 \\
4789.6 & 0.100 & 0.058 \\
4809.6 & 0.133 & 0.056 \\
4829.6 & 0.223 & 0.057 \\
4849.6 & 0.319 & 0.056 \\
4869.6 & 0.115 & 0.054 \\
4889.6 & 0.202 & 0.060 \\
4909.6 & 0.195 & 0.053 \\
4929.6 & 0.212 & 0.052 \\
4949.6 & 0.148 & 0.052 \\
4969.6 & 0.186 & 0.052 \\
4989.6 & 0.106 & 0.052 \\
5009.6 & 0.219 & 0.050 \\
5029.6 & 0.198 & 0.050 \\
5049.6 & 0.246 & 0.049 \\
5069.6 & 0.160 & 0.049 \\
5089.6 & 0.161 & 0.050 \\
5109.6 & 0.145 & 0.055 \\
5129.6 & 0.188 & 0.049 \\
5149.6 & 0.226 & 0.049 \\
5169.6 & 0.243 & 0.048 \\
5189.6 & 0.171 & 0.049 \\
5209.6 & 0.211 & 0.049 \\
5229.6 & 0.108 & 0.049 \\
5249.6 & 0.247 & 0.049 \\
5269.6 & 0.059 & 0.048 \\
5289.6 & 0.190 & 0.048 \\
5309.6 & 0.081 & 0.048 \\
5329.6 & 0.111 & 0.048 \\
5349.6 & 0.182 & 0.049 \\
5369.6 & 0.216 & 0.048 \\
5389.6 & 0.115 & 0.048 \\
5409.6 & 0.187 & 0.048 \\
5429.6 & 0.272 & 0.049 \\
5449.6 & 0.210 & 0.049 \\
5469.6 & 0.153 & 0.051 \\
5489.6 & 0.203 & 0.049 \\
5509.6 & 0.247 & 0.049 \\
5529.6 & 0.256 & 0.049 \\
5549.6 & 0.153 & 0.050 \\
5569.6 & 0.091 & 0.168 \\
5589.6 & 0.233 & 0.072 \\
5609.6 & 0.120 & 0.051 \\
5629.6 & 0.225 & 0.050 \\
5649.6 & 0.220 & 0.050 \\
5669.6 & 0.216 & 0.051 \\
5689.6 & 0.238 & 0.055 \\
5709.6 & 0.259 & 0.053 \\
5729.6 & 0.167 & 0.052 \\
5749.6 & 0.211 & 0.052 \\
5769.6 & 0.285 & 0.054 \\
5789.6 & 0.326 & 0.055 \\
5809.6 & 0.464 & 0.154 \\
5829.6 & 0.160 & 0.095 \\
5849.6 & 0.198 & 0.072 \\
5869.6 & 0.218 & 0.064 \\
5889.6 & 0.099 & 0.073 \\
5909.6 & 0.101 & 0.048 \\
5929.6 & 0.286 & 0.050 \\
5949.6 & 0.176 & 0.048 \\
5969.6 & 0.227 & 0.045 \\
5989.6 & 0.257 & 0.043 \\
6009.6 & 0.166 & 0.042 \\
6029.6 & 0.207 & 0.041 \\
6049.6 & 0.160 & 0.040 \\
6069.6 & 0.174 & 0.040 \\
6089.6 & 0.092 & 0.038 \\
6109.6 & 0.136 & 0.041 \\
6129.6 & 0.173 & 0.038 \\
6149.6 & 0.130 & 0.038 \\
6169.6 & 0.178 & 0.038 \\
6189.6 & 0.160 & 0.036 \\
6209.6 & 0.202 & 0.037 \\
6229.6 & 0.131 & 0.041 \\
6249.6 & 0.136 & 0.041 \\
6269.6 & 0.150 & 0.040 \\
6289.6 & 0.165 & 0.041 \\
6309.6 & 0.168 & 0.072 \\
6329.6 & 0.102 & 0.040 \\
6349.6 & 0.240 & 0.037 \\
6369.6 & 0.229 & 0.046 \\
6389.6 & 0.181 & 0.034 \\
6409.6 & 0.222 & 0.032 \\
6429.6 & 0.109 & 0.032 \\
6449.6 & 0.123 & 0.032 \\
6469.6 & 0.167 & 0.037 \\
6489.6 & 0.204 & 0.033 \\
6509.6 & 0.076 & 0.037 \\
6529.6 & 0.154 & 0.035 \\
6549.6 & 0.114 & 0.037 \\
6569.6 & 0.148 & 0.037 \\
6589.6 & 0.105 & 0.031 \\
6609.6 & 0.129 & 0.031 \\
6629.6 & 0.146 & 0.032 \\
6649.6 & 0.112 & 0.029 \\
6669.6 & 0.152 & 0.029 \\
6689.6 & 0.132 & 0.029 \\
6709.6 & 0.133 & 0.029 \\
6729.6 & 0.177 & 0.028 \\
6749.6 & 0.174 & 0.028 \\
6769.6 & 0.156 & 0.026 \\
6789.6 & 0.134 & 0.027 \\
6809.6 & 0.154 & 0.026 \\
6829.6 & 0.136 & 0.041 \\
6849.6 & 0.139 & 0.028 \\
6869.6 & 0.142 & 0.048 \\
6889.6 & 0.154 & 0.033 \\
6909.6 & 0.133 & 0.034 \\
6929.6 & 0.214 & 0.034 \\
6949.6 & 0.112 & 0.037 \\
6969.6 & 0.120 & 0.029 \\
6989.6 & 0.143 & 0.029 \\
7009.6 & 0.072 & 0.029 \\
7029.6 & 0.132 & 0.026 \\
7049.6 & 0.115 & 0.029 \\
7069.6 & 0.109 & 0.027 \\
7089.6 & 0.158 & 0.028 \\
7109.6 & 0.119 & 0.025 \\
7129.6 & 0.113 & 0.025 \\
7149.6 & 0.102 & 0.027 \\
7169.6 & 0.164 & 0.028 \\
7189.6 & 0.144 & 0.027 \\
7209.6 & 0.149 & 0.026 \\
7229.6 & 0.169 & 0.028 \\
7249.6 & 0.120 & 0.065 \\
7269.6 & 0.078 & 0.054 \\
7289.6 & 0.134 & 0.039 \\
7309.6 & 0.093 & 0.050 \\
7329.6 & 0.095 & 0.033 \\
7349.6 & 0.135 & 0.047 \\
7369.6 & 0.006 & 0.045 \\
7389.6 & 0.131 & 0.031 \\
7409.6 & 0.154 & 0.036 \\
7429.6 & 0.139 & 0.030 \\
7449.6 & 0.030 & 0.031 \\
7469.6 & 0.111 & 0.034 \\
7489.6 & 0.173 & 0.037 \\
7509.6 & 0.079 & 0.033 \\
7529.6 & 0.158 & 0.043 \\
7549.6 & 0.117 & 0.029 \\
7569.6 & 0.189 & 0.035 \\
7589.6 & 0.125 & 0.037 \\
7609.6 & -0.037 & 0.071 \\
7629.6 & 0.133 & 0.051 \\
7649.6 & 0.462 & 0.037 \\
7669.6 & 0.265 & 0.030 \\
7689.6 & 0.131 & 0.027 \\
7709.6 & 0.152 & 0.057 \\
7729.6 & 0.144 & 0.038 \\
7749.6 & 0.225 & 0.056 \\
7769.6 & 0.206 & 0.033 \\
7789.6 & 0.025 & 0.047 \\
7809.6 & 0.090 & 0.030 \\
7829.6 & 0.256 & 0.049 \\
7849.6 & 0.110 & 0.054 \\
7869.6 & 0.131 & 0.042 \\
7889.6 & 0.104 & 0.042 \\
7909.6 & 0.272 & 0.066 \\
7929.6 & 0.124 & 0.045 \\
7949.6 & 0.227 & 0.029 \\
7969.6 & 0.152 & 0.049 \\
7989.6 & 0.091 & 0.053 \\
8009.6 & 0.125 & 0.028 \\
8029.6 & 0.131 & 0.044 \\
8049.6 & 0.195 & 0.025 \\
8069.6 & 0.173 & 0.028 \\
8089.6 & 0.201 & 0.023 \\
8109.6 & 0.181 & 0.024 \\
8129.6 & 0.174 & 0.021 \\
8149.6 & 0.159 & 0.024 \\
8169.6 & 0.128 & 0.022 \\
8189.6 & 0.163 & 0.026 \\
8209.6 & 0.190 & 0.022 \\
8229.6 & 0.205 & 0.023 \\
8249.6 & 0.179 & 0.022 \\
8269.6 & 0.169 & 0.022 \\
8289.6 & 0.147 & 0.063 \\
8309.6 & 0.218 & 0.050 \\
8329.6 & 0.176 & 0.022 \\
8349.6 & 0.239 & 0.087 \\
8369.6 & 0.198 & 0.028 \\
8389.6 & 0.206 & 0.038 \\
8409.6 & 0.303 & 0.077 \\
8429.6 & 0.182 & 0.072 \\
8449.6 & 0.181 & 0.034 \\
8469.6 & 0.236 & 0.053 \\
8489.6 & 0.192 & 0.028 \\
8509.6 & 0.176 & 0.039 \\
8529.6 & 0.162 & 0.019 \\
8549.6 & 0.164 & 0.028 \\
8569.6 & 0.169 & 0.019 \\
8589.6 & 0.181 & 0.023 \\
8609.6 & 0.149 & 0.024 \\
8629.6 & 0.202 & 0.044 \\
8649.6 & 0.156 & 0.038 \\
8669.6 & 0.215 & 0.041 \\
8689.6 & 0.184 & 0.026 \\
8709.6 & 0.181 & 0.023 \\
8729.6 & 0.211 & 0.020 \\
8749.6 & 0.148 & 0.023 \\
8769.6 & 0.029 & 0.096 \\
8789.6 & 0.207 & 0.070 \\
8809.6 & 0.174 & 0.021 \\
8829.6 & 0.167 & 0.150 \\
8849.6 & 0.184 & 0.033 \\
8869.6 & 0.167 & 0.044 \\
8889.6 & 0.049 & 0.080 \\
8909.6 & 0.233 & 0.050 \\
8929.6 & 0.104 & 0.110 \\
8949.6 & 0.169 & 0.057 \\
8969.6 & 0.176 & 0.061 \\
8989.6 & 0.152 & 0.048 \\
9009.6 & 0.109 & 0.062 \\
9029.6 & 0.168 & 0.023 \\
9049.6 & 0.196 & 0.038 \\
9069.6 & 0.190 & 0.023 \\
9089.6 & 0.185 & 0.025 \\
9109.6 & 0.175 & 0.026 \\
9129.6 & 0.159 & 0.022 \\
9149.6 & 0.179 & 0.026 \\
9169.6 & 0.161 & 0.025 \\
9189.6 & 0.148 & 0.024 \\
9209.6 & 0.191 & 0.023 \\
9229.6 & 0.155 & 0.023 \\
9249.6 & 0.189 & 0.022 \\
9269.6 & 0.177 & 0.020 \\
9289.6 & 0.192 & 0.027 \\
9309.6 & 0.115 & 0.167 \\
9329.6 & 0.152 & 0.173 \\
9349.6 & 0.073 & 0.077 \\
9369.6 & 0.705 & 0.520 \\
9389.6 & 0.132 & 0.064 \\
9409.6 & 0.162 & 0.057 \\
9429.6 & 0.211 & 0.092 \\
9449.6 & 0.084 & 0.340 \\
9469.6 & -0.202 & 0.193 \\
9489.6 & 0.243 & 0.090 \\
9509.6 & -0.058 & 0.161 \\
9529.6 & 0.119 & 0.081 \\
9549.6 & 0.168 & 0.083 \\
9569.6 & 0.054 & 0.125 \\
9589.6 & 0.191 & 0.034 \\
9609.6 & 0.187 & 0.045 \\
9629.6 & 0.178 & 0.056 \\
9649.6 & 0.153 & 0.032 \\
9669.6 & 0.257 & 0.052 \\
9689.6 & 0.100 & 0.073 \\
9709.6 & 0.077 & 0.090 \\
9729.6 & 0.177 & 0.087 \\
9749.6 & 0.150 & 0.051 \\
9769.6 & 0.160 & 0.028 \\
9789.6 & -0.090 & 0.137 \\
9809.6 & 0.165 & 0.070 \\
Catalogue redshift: 1.05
